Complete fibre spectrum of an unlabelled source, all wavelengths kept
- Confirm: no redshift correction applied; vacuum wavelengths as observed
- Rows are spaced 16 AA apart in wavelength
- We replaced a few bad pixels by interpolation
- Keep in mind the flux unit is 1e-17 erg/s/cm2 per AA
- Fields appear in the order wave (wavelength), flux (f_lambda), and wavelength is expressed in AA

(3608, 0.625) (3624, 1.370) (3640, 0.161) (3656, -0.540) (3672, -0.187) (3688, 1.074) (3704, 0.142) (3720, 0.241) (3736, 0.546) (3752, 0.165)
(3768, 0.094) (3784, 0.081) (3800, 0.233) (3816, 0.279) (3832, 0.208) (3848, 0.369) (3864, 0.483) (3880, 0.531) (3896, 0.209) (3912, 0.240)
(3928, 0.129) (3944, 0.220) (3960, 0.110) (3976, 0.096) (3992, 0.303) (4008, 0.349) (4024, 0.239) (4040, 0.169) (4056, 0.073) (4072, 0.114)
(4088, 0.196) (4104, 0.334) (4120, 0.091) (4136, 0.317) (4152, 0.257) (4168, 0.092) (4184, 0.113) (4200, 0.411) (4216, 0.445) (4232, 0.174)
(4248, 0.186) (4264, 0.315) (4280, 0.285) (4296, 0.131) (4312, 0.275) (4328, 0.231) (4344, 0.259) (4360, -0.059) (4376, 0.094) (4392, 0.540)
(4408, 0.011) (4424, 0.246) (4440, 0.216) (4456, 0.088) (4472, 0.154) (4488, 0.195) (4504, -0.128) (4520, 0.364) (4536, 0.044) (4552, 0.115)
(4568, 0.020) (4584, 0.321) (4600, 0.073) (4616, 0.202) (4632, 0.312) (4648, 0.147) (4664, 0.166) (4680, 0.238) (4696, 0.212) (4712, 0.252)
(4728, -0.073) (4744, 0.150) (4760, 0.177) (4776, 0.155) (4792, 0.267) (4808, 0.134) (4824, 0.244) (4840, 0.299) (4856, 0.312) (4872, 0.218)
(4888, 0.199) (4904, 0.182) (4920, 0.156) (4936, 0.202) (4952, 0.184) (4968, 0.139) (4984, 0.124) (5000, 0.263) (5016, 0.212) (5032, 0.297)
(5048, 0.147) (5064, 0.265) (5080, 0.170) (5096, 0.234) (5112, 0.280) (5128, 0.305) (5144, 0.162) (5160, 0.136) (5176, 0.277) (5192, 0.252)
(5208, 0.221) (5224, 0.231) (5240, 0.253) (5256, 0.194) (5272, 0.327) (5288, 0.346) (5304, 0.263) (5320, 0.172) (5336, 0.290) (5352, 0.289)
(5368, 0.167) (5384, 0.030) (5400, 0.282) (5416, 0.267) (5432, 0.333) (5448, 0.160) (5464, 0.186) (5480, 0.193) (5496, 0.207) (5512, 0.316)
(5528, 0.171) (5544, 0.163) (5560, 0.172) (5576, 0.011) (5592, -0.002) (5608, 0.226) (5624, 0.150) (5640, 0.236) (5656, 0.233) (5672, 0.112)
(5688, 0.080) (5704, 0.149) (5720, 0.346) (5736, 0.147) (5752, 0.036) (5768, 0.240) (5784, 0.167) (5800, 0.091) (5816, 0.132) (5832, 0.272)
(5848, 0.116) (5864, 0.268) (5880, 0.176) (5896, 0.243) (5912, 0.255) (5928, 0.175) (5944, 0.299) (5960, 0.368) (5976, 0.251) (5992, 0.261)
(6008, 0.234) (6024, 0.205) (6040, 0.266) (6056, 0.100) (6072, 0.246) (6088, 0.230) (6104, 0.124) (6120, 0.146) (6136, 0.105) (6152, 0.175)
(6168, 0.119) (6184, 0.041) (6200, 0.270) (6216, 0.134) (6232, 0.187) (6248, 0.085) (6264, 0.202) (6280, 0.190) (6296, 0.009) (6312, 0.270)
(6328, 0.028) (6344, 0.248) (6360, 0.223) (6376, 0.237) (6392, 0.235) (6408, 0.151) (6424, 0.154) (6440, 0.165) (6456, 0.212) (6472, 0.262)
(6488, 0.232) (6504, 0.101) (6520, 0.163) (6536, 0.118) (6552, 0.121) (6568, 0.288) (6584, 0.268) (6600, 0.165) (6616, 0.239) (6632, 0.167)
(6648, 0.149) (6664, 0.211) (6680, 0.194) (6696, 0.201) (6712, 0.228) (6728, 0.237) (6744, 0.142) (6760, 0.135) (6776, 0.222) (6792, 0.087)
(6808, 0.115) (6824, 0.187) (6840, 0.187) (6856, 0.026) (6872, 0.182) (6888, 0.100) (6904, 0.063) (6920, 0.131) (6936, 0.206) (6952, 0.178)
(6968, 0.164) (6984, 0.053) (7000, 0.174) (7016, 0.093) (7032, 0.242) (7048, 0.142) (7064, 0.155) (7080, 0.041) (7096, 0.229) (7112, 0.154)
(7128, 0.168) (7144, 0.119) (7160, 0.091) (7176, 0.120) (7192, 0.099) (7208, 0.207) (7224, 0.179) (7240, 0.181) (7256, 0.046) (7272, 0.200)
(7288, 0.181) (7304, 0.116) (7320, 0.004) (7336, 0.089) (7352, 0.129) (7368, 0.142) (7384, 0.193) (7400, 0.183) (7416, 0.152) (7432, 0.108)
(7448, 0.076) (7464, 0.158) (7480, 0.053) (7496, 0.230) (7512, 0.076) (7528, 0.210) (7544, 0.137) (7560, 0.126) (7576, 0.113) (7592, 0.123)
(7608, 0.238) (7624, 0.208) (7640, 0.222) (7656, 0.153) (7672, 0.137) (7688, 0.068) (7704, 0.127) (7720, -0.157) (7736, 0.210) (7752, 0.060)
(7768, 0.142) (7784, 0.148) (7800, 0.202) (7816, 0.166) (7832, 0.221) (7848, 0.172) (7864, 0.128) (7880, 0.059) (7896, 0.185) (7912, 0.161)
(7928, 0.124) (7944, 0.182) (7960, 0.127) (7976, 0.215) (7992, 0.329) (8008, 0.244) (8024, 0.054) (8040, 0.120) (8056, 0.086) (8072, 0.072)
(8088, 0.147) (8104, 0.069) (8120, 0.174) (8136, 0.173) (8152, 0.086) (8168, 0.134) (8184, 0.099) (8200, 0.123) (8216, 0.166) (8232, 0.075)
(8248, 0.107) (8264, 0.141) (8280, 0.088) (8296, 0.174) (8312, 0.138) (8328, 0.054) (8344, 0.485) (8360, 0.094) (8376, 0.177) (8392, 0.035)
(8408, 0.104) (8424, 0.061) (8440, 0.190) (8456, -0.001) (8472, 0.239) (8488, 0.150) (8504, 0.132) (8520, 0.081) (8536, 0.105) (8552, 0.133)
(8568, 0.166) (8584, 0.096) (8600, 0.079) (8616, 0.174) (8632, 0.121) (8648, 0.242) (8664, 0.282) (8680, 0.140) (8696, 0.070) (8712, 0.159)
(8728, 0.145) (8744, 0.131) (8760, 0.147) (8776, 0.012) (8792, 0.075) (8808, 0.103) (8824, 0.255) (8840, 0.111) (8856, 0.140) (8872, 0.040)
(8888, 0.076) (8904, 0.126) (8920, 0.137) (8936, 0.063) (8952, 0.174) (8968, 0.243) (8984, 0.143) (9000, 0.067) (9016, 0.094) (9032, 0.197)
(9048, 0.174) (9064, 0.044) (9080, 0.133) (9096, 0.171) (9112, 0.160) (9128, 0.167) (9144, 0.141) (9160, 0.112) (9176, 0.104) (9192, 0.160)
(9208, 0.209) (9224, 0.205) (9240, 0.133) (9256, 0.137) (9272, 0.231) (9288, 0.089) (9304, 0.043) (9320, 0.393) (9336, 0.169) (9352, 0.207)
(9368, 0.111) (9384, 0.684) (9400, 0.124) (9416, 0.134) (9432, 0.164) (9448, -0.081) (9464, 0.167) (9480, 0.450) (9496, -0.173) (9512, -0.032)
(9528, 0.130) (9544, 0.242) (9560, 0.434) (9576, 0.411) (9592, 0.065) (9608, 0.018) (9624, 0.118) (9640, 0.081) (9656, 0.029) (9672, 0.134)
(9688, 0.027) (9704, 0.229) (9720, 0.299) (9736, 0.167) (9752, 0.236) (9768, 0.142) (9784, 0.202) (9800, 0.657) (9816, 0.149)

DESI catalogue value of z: 1.239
